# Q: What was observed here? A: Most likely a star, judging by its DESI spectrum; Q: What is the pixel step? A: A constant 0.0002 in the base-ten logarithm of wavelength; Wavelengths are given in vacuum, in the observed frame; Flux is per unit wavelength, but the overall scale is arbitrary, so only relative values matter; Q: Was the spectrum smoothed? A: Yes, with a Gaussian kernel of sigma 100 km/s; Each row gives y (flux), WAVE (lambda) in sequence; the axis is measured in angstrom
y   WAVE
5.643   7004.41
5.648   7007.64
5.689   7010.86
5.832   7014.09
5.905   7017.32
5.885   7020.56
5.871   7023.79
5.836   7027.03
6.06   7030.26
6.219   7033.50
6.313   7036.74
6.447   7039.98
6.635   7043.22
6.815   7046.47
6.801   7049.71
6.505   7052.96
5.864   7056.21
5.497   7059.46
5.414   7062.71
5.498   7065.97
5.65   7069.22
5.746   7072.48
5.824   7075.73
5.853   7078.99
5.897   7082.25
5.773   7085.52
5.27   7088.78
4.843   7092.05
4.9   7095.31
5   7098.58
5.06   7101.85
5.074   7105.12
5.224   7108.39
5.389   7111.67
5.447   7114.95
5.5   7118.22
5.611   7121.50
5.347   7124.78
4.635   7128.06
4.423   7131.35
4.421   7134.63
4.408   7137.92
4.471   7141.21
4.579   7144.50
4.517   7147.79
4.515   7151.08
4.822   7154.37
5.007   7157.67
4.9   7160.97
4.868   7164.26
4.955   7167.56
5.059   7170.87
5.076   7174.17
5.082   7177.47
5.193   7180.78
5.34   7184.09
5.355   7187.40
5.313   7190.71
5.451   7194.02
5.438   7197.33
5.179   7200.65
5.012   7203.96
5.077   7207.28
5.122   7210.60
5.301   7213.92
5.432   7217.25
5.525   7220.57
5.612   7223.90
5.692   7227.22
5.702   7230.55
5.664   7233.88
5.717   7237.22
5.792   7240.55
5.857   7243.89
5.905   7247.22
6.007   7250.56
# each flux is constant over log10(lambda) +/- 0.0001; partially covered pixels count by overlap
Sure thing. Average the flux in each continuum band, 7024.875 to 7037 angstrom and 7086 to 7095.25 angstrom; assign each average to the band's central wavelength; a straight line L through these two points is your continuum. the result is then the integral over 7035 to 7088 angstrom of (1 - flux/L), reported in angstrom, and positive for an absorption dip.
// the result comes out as -4.1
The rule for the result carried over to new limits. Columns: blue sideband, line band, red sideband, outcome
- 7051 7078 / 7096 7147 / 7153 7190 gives 4.1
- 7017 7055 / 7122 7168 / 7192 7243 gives 8.5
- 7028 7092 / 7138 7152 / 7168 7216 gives 2.5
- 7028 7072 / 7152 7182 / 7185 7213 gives 2.5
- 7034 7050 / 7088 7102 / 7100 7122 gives 1.5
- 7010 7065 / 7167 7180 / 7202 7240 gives 1.3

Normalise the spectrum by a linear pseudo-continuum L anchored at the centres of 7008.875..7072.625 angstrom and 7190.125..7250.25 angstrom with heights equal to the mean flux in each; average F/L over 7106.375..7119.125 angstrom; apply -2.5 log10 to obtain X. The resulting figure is 0.086 mag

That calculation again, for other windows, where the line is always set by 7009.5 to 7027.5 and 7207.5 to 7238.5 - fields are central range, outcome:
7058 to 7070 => 0.05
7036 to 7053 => -0.14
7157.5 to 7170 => 0.14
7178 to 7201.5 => 0.05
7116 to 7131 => 0.09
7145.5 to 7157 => 0.21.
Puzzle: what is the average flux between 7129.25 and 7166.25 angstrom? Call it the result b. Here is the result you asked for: 4.63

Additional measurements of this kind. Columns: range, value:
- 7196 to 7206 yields 5.2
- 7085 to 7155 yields 4.95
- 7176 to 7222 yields 5.27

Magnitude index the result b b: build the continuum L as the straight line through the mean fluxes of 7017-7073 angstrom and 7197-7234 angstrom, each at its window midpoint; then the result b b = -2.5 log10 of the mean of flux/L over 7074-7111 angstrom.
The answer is 0.10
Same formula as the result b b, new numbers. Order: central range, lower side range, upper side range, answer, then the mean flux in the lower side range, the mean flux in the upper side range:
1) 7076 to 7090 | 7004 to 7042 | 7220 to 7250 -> 0.033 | 5.96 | 5.74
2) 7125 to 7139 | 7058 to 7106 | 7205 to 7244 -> 0.195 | 5.42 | 5.52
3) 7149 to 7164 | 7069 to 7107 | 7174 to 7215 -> 0.103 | 5.4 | 5.23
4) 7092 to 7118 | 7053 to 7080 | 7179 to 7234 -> 0.093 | 5.71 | 5.37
